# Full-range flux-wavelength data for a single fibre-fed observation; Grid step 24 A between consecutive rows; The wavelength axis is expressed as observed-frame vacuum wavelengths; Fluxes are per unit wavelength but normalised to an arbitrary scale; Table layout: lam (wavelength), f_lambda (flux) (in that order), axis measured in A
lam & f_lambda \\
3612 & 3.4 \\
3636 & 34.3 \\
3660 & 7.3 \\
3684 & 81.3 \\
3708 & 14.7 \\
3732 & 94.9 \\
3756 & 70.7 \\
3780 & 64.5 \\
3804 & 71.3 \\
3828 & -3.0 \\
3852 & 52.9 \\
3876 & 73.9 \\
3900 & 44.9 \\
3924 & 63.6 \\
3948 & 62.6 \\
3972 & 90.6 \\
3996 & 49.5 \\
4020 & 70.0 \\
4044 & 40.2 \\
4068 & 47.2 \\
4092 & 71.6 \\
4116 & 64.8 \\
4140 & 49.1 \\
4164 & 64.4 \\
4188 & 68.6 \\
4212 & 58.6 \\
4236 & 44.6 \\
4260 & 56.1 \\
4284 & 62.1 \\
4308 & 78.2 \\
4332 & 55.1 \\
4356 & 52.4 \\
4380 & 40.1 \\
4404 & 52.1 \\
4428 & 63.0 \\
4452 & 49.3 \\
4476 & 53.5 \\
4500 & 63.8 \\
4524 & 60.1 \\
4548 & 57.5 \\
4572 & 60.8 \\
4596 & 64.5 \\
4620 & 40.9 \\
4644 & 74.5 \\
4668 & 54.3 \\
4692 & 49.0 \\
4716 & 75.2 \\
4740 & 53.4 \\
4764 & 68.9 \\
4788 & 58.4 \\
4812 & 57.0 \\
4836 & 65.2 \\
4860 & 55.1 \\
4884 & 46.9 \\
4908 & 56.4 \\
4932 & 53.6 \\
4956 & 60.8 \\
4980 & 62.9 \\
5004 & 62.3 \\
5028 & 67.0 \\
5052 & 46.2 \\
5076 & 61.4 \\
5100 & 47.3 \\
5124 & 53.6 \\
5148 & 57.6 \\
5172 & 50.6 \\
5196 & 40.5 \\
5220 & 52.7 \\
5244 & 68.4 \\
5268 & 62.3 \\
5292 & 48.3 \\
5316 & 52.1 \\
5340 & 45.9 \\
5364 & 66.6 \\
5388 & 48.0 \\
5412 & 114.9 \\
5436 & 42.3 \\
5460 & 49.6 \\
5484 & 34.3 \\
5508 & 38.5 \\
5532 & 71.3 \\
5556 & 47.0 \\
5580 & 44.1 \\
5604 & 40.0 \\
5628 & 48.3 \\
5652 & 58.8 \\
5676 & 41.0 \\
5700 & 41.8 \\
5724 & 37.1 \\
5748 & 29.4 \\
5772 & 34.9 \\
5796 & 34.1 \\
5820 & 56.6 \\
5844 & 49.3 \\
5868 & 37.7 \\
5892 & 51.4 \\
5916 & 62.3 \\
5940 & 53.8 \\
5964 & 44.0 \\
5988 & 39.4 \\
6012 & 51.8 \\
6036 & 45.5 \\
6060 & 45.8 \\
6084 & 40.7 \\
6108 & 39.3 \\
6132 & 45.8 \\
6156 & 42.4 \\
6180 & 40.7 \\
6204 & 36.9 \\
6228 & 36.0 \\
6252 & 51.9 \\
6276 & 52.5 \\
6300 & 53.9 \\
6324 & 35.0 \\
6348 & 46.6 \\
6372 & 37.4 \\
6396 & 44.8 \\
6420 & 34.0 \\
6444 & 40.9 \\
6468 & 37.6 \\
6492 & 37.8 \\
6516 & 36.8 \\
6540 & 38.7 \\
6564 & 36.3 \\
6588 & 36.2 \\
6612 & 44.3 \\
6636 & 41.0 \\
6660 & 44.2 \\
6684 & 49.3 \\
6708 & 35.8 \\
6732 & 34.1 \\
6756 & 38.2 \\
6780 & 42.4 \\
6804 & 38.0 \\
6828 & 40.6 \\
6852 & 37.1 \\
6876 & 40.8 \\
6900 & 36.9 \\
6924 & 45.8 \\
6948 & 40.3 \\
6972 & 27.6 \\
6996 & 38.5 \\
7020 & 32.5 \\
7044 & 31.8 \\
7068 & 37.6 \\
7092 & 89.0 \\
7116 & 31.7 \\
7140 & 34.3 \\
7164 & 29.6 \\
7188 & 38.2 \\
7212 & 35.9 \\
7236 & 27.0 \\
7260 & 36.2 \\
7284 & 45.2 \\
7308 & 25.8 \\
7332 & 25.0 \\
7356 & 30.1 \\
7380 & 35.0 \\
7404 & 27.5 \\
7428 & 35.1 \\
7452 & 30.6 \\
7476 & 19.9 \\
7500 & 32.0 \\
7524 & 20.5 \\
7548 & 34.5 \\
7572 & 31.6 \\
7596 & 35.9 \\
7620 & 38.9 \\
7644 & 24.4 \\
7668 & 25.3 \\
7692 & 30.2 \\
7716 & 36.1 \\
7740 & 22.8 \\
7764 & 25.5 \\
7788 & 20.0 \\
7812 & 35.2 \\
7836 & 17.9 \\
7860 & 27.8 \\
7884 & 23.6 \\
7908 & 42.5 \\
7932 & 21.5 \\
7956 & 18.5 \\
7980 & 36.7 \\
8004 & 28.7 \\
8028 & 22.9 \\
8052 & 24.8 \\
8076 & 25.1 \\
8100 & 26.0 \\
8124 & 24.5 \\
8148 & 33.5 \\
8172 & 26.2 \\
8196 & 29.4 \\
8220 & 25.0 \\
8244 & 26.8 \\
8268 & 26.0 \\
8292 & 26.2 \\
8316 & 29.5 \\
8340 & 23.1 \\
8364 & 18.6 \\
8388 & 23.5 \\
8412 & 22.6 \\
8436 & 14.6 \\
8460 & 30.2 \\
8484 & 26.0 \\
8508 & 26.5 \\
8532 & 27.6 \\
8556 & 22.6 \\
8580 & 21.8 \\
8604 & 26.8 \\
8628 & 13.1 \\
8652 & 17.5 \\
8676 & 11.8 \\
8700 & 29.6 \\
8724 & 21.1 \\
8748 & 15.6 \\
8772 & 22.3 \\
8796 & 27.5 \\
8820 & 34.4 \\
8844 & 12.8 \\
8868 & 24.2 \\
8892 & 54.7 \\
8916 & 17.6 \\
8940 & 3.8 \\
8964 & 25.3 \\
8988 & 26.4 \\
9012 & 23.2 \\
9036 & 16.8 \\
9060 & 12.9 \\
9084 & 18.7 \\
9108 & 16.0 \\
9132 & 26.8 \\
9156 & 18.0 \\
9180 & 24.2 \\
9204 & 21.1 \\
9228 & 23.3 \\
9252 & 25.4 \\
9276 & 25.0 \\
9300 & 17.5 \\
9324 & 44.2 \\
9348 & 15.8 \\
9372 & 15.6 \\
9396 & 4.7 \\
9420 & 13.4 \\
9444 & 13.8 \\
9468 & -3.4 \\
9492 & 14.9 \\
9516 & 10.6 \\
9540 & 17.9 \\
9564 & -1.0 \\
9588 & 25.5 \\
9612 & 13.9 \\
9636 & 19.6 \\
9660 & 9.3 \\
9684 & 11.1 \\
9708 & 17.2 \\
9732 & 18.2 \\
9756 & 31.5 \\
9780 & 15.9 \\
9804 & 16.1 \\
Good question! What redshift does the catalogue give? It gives 0.081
